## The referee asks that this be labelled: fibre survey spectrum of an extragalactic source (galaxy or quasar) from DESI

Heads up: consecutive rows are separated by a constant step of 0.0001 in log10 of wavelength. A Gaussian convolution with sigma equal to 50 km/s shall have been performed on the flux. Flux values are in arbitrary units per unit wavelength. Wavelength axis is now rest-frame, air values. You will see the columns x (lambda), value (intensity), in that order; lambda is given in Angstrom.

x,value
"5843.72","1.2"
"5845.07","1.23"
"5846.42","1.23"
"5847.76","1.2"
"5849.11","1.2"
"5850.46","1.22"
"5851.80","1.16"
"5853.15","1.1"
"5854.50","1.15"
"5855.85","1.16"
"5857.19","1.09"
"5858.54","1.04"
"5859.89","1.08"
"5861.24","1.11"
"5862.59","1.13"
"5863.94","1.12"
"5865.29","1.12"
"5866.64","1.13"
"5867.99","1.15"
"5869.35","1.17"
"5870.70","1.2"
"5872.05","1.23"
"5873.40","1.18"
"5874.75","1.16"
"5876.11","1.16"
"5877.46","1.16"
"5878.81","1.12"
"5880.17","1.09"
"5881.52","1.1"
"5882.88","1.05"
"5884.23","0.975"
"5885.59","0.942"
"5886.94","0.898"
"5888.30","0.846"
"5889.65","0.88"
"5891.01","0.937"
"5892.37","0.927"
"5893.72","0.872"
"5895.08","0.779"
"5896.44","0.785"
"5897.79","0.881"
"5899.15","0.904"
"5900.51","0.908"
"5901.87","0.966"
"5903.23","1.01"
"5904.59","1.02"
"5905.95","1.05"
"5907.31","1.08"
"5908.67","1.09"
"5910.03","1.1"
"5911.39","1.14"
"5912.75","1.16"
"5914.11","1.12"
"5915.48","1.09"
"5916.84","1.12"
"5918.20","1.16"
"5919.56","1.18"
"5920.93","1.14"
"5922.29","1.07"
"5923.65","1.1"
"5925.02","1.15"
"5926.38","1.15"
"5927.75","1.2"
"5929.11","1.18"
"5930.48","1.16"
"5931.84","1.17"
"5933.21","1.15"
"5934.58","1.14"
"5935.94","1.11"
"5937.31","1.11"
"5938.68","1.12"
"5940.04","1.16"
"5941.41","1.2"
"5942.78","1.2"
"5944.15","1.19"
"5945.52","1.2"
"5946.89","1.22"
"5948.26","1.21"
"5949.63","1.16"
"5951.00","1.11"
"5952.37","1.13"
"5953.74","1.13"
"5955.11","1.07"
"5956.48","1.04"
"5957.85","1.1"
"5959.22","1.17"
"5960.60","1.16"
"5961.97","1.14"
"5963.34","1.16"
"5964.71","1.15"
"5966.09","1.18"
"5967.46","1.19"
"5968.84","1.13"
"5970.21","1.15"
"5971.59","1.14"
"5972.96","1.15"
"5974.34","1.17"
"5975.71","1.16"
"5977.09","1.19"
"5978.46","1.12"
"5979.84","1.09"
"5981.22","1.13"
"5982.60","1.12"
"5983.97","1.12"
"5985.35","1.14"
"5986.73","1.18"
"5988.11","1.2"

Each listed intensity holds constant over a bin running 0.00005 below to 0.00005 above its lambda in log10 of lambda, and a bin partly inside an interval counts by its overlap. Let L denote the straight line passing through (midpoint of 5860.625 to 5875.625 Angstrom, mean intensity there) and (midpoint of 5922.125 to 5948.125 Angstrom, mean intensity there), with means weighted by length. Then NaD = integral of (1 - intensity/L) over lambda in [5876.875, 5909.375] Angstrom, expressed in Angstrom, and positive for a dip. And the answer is 5.3 Angstrom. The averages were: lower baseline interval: 1.15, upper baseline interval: 1.16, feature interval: 0.969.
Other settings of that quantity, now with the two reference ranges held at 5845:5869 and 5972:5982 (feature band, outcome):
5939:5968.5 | -0.29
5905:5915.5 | 0.38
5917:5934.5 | -0.09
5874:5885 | 0.41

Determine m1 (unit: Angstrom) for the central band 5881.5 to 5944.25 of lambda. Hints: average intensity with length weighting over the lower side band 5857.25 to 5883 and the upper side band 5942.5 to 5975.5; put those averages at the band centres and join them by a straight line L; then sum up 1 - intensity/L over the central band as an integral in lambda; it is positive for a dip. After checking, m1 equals 4.7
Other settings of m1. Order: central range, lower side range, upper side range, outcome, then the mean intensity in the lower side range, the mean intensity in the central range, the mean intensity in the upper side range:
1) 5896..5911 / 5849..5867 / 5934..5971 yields 2.0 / 1.13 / 0.988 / 1.15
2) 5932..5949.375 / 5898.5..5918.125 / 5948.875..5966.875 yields -1.0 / 1.06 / 1.17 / 1.13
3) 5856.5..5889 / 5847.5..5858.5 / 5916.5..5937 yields 1.6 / 1.15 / 1.09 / 1.15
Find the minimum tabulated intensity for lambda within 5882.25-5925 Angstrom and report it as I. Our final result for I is 0.779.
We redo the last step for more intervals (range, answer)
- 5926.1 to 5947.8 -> 1.11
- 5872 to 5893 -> 0.846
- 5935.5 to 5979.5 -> 1.04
